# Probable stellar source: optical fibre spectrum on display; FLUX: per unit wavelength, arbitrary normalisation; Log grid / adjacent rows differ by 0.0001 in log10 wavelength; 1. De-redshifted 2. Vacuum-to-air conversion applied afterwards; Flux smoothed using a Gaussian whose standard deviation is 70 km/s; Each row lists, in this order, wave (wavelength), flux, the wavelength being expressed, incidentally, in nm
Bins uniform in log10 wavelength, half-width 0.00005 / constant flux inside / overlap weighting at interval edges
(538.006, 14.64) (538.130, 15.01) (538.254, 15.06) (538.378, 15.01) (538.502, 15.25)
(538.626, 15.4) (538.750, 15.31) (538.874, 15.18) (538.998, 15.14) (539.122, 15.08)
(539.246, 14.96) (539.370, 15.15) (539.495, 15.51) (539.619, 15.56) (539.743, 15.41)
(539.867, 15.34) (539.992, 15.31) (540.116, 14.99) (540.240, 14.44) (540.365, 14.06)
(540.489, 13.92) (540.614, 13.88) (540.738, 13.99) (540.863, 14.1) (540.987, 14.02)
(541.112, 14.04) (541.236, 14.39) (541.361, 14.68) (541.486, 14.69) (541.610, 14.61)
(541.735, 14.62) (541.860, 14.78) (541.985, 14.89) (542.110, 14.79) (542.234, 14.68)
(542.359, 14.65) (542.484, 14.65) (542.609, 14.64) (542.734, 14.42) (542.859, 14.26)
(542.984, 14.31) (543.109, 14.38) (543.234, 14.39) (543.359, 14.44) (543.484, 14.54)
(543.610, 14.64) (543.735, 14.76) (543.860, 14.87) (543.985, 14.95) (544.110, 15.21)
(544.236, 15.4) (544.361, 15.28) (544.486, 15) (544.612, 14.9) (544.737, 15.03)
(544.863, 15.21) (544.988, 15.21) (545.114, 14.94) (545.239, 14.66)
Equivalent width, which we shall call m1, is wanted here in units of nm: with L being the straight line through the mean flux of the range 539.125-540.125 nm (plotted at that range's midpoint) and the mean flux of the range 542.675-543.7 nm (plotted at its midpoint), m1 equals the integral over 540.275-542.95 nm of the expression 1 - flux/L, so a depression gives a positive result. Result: 0.07 nm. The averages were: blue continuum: 15.3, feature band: 14.4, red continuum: 14.4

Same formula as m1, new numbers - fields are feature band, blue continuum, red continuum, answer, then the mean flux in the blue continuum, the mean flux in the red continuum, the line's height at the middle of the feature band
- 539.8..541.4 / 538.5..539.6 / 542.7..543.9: 0.061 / 15.2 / 14.5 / 15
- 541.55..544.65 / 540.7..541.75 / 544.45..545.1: -0.001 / 14.3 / 15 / 14.7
